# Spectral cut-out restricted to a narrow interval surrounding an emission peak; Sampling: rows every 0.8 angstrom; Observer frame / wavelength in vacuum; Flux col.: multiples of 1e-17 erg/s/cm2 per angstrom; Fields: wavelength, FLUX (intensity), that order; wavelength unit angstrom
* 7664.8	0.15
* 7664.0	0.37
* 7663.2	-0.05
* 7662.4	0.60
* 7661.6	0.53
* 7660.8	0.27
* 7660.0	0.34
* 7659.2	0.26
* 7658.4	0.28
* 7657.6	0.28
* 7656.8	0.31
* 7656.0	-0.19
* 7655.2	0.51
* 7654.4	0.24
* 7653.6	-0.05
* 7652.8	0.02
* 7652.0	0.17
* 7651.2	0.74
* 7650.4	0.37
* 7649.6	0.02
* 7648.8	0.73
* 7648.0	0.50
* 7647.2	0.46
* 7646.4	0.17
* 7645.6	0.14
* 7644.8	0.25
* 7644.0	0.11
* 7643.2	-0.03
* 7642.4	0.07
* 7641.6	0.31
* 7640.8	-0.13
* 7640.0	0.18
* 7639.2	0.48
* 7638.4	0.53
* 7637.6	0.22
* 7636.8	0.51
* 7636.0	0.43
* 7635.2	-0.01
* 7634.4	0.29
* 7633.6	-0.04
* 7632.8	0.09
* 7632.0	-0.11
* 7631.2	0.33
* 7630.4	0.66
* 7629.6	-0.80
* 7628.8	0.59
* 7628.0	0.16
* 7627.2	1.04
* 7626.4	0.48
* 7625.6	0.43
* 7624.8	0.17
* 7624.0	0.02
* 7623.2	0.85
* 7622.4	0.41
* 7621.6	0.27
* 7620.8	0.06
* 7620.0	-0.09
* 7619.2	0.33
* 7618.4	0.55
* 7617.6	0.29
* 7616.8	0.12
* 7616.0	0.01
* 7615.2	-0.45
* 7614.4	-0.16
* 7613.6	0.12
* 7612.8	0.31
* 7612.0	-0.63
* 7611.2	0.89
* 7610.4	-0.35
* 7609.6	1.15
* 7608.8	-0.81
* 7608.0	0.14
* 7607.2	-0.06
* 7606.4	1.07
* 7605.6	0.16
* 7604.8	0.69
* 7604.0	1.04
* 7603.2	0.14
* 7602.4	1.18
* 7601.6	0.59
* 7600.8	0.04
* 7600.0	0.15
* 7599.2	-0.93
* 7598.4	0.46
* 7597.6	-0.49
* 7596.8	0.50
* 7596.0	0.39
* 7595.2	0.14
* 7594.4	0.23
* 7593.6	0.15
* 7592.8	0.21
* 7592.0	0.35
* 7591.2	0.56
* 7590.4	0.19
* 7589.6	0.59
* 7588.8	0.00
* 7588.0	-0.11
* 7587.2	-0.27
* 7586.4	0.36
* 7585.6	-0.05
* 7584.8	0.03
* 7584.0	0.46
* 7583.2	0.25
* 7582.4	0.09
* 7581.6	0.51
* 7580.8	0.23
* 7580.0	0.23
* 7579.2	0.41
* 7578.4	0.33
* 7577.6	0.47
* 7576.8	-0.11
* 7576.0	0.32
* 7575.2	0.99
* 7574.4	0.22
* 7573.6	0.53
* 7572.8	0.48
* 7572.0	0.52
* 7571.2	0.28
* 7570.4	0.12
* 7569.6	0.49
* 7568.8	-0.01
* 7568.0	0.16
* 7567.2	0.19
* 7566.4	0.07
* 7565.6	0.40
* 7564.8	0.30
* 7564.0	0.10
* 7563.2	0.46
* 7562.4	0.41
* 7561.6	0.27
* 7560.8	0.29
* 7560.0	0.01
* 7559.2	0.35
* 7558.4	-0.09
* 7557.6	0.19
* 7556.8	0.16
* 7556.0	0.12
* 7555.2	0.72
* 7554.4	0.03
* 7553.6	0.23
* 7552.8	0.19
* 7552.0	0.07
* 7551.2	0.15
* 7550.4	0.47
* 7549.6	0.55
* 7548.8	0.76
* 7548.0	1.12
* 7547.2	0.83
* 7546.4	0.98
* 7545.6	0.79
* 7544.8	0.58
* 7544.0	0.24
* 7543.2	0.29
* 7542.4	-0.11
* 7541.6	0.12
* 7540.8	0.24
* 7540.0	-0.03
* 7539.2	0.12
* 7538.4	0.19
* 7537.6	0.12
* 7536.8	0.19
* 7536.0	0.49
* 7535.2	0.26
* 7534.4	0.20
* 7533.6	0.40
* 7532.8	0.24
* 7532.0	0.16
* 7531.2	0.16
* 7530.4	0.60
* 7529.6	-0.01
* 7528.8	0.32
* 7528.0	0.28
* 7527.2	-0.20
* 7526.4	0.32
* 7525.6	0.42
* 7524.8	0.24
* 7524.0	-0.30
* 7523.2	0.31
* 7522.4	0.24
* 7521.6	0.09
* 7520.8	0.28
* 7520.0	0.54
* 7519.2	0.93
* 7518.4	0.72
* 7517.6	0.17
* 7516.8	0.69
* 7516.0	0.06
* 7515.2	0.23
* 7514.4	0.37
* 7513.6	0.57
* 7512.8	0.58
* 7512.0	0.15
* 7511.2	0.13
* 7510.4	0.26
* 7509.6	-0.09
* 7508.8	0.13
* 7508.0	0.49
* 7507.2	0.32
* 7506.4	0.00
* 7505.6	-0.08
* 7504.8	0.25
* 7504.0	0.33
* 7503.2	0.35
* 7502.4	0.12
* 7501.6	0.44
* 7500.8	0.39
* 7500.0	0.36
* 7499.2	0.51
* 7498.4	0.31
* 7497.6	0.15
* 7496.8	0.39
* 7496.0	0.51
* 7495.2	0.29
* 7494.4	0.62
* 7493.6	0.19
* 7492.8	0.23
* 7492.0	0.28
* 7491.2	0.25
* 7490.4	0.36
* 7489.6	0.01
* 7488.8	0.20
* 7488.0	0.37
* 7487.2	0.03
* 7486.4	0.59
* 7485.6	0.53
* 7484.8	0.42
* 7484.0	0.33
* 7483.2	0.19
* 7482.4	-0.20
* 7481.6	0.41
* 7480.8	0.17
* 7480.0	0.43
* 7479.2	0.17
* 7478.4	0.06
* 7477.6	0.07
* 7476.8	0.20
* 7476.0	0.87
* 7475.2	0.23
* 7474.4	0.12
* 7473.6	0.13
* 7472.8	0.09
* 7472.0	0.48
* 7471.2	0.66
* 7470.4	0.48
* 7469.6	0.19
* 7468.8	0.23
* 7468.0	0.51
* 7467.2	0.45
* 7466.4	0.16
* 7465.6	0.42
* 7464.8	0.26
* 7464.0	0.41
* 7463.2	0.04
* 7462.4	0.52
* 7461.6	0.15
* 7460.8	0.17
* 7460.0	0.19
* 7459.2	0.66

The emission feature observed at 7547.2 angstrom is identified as H-beta 4861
